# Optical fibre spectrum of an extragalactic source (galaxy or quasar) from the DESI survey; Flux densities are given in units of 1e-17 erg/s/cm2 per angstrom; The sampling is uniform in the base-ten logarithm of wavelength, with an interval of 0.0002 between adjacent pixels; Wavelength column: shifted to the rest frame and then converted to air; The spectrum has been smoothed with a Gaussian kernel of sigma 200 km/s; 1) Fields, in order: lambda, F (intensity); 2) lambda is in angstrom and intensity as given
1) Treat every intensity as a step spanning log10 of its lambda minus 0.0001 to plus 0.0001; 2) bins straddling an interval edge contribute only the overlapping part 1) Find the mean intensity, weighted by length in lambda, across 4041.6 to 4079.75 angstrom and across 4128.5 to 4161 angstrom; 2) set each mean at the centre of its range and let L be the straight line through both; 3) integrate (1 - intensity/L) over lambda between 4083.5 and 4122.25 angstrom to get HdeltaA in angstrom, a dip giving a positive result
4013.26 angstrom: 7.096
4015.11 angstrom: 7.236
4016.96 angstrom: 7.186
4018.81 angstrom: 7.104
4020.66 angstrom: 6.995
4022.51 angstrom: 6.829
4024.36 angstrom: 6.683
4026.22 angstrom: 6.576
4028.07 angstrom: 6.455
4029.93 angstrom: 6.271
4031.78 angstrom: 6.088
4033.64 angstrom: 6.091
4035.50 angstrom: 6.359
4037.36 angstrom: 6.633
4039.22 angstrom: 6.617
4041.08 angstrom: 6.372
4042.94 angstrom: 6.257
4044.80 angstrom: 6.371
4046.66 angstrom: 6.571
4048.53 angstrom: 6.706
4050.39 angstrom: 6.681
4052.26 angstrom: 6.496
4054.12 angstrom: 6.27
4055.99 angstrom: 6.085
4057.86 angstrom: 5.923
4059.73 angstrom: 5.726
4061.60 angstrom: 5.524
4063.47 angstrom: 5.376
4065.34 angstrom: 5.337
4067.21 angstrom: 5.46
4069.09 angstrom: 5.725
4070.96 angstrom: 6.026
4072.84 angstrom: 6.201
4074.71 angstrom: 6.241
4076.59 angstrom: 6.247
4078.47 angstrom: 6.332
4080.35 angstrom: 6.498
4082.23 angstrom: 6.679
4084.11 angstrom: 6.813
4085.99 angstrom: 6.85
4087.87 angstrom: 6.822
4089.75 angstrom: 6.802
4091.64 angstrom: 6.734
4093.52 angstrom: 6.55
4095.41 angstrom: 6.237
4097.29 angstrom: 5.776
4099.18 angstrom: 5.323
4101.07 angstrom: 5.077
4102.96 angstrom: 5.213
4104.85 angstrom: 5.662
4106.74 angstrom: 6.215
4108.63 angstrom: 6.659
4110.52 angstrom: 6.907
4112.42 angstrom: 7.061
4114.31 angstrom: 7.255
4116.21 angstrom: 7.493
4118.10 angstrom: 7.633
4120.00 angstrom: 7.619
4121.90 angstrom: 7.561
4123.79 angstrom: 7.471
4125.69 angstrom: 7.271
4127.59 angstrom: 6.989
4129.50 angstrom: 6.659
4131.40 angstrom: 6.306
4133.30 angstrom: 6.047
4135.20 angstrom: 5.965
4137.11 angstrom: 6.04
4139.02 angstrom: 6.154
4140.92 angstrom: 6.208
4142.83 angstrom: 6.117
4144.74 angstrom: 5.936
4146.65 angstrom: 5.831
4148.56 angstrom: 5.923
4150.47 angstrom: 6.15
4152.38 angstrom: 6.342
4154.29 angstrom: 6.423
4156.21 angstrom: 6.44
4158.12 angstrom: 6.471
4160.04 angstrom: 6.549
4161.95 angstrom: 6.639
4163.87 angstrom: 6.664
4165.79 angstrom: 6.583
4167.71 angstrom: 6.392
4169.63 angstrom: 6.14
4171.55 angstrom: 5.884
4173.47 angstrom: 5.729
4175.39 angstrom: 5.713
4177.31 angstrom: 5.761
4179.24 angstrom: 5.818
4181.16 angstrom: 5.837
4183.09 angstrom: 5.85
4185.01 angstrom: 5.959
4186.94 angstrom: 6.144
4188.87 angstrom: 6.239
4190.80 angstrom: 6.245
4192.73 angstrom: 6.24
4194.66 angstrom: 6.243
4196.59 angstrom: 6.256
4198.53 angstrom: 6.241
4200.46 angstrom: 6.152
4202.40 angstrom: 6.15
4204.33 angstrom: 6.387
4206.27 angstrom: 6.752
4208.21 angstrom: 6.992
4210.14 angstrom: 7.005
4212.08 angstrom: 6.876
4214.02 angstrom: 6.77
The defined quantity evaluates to -2.6 angstrom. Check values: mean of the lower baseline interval 6.08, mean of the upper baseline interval 6.21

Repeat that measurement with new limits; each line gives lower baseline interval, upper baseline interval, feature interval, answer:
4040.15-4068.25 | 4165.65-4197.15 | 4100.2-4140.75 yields -3.79 angstrom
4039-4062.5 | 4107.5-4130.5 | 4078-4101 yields 1.33 angstrom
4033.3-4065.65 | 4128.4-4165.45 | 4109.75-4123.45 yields -2.47 angstrom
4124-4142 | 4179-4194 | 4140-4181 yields 0.50 angstrom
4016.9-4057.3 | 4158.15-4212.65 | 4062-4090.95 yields 1.01 angstrom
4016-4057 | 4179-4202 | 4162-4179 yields 0.12 angstrom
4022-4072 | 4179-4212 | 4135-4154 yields 0.54 angstrom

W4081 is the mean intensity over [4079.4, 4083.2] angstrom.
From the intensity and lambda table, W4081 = 6.59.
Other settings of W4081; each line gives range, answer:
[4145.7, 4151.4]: 5.97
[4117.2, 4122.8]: 7.6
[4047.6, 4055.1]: 6.54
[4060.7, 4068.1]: 5.43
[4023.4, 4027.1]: 6.63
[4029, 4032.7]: 6.19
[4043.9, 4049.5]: 6.55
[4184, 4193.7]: 6.17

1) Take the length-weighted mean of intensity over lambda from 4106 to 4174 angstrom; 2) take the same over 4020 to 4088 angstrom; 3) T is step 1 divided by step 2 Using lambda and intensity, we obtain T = 1.0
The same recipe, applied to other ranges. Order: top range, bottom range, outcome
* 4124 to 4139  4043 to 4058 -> 1.01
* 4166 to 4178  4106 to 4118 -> 0.86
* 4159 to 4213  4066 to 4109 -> 1.02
